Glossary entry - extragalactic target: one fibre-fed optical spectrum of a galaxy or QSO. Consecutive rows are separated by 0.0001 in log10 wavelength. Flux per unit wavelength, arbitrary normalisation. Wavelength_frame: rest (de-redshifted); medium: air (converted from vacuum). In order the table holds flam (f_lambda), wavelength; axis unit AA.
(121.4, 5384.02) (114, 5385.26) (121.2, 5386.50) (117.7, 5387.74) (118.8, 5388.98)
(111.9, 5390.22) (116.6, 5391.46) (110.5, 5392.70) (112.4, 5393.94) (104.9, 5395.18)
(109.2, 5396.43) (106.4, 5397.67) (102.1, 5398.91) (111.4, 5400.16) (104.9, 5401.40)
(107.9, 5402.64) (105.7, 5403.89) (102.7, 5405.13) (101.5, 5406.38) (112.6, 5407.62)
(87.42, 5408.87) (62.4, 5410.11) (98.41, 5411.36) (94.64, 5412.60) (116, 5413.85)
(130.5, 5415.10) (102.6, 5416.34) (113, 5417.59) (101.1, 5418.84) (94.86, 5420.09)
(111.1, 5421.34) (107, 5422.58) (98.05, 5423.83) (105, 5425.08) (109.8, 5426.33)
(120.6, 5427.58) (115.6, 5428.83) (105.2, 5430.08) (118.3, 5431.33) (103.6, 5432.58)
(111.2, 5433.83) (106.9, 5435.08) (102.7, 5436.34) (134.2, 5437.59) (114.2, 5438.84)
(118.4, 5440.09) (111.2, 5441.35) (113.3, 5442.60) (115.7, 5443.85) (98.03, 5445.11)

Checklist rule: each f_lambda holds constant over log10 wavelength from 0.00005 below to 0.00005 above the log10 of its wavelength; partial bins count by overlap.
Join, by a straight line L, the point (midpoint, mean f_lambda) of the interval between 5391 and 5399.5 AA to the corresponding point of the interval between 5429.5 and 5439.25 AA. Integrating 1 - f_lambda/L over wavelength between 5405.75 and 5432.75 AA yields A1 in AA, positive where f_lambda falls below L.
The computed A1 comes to 1.41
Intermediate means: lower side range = 109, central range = 105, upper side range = 112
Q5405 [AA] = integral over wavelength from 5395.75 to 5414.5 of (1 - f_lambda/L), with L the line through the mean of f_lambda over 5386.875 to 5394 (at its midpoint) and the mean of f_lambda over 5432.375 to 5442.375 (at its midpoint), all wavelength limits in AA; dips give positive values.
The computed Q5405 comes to 2.12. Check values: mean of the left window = 115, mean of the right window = 113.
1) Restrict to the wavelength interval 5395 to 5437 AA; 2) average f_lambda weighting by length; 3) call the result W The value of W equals 105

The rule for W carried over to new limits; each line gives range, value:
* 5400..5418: 103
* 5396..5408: 106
